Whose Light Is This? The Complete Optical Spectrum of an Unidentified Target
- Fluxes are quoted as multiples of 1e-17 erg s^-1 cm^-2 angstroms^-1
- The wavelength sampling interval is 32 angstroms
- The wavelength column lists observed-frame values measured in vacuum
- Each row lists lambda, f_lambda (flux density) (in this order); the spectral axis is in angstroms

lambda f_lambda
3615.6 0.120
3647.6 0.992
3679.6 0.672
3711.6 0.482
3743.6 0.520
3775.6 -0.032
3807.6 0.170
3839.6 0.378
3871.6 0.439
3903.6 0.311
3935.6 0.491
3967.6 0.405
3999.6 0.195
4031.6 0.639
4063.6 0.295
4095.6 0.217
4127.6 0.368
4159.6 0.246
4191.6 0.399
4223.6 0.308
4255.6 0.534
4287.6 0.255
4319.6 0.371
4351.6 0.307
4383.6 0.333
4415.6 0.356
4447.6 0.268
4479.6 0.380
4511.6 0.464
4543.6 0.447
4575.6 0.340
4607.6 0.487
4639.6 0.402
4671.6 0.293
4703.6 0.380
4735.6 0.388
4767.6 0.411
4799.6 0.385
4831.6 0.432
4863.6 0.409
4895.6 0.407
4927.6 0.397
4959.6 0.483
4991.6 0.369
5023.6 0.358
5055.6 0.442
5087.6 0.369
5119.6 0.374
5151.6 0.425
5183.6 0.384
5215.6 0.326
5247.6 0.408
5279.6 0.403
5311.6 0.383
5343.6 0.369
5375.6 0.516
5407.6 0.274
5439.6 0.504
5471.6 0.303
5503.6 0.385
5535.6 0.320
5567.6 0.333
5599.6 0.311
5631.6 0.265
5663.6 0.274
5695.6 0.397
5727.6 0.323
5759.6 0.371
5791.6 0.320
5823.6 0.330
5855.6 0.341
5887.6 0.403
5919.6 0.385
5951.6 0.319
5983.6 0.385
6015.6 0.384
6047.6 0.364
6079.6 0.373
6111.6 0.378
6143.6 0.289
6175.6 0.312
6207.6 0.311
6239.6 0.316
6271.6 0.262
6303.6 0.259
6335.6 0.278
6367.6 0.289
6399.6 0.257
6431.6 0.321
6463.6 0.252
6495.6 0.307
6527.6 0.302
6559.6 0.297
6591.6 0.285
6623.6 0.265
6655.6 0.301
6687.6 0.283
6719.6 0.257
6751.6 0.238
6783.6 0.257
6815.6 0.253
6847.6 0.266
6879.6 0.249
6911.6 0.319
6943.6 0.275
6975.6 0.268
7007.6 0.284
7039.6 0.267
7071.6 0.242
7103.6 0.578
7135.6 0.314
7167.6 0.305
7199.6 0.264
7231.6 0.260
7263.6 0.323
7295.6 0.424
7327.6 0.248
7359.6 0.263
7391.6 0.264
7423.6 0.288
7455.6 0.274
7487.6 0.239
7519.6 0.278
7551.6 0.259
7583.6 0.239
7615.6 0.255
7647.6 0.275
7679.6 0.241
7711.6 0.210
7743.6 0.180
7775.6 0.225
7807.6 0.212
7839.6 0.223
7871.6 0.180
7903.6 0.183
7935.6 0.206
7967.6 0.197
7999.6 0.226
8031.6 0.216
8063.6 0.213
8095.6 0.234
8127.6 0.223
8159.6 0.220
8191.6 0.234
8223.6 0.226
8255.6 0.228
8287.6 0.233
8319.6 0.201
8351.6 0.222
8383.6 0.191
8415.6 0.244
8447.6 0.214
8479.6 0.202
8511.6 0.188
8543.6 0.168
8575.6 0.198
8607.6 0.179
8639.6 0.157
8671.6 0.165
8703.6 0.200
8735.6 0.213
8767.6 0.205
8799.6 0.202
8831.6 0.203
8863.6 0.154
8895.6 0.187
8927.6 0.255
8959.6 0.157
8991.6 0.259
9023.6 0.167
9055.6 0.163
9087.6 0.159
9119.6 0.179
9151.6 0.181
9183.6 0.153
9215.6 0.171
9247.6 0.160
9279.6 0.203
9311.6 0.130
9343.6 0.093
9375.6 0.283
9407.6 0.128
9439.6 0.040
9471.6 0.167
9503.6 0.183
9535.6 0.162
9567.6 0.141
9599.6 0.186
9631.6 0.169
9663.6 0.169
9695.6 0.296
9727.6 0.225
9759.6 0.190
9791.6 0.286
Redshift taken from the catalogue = 0.08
